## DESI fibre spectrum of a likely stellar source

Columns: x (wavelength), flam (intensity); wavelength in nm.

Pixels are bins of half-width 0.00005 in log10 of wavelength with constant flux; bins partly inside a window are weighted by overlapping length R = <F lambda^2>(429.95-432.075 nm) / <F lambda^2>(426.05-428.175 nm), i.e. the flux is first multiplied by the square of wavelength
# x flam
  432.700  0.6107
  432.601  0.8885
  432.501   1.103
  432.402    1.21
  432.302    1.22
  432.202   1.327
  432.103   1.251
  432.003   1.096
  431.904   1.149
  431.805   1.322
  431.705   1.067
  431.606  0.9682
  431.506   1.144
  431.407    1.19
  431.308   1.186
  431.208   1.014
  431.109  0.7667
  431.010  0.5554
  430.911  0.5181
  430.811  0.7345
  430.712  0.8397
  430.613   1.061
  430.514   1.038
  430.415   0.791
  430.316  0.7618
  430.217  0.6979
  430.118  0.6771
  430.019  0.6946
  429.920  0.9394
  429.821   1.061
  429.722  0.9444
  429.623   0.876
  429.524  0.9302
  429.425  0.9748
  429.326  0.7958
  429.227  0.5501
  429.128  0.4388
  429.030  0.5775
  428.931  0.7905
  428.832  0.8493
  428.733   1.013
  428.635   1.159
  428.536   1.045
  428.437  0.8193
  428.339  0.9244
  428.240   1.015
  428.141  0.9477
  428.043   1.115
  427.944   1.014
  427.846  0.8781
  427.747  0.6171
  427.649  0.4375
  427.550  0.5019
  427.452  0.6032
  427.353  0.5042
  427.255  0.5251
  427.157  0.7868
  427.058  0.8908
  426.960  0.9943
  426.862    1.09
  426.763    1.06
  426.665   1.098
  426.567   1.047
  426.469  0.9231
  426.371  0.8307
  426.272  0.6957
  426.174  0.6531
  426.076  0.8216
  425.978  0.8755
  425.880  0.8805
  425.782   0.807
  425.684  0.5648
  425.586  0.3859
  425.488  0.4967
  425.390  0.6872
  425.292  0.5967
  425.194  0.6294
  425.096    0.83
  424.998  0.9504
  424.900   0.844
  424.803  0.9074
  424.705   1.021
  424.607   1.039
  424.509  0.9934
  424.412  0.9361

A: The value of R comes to 1.1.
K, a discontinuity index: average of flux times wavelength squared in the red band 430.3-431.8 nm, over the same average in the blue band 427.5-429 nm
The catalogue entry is 1.08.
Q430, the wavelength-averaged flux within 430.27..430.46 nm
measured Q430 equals 0.777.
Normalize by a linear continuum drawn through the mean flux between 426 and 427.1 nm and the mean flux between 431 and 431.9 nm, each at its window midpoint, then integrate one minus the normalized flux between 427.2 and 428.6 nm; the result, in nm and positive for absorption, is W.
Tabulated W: 0.25 nm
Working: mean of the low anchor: 0.918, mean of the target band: 0.786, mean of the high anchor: 1.05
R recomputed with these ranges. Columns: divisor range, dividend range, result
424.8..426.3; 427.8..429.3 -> 1.23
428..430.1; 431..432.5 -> 1.29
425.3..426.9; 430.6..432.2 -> 1.28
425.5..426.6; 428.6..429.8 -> 1.11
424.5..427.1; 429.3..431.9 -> 1.12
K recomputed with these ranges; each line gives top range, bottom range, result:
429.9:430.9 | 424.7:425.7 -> 1.17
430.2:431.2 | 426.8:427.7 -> 1.13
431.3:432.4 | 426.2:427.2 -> 1.29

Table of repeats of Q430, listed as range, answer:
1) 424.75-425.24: 0.835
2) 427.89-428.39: 1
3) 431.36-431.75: 1.09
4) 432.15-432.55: 1.22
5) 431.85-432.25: 1.21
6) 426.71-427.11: 1.01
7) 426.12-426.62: 0.832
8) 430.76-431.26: 0.719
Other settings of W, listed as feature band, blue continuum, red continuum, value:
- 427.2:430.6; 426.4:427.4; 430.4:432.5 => 0.50 nm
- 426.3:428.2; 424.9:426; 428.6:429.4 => -0.25 nm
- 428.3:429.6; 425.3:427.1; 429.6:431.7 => 0.03 nm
